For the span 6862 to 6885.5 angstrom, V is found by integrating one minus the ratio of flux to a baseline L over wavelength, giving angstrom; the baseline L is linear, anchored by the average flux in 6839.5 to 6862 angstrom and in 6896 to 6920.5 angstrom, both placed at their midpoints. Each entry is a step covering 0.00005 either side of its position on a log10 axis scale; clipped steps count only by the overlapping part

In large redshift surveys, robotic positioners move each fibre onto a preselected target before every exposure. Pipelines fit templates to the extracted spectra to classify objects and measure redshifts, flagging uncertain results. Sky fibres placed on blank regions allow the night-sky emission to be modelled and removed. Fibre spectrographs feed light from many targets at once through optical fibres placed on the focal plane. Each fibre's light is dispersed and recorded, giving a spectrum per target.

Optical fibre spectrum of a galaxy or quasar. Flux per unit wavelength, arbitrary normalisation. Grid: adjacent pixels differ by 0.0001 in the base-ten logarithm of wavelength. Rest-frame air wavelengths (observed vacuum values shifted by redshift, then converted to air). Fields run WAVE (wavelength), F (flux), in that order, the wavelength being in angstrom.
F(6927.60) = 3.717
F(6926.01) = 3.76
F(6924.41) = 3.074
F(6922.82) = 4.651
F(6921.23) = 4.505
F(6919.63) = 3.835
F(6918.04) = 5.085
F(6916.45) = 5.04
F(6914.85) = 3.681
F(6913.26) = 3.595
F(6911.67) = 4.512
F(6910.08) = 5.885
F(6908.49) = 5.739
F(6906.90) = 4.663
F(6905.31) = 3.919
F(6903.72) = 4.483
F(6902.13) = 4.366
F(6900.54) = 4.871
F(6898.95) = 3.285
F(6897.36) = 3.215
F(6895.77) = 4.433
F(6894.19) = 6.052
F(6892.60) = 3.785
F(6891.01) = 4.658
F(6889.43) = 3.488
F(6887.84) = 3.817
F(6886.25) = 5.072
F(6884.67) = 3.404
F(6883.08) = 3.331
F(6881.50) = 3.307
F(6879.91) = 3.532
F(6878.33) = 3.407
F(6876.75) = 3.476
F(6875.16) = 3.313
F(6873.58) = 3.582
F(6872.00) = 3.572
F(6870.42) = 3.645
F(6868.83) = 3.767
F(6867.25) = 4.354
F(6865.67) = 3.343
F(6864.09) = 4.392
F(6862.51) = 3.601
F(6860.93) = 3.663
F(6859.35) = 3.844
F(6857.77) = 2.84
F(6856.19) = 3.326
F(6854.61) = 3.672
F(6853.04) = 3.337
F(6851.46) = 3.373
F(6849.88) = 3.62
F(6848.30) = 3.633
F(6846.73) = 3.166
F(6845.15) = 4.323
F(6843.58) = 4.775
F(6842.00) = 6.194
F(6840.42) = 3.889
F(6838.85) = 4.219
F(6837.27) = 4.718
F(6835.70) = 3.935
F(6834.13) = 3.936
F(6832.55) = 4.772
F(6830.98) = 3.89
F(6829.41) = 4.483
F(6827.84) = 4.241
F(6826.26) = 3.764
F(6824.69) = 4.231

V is 2.6 angstrom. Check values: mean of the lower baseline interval 3.83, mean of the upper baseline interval 4.41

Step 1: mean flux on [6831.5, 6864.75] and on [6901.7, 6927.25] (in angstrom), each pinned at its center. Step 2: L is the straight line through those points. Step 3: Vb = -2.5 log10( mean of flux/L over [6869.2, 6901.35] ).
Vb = 0.10 mag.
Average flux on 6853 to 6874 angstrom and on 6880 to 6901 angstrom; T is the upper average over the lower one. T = 1.10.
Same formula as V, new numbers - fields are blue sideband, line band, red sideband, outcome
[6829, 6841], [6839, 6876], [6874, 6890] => 1.3 angstrom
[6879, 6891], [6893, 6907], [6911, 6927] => -1.4 angstrom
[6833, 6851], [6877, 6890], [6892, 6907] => 1.9 angstrom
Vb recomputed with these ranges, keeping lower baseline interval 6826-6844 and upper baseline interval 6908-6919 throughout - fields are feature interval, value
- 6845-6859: 0.285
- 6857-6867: 0.233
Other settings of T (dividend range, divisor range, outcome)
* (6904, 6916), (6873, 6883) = 1.34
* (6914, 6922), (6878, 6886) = 1.26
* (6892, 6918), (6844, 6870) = 1.23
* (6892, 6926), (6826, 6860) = 1.10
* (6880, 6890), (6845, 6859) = 1.08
